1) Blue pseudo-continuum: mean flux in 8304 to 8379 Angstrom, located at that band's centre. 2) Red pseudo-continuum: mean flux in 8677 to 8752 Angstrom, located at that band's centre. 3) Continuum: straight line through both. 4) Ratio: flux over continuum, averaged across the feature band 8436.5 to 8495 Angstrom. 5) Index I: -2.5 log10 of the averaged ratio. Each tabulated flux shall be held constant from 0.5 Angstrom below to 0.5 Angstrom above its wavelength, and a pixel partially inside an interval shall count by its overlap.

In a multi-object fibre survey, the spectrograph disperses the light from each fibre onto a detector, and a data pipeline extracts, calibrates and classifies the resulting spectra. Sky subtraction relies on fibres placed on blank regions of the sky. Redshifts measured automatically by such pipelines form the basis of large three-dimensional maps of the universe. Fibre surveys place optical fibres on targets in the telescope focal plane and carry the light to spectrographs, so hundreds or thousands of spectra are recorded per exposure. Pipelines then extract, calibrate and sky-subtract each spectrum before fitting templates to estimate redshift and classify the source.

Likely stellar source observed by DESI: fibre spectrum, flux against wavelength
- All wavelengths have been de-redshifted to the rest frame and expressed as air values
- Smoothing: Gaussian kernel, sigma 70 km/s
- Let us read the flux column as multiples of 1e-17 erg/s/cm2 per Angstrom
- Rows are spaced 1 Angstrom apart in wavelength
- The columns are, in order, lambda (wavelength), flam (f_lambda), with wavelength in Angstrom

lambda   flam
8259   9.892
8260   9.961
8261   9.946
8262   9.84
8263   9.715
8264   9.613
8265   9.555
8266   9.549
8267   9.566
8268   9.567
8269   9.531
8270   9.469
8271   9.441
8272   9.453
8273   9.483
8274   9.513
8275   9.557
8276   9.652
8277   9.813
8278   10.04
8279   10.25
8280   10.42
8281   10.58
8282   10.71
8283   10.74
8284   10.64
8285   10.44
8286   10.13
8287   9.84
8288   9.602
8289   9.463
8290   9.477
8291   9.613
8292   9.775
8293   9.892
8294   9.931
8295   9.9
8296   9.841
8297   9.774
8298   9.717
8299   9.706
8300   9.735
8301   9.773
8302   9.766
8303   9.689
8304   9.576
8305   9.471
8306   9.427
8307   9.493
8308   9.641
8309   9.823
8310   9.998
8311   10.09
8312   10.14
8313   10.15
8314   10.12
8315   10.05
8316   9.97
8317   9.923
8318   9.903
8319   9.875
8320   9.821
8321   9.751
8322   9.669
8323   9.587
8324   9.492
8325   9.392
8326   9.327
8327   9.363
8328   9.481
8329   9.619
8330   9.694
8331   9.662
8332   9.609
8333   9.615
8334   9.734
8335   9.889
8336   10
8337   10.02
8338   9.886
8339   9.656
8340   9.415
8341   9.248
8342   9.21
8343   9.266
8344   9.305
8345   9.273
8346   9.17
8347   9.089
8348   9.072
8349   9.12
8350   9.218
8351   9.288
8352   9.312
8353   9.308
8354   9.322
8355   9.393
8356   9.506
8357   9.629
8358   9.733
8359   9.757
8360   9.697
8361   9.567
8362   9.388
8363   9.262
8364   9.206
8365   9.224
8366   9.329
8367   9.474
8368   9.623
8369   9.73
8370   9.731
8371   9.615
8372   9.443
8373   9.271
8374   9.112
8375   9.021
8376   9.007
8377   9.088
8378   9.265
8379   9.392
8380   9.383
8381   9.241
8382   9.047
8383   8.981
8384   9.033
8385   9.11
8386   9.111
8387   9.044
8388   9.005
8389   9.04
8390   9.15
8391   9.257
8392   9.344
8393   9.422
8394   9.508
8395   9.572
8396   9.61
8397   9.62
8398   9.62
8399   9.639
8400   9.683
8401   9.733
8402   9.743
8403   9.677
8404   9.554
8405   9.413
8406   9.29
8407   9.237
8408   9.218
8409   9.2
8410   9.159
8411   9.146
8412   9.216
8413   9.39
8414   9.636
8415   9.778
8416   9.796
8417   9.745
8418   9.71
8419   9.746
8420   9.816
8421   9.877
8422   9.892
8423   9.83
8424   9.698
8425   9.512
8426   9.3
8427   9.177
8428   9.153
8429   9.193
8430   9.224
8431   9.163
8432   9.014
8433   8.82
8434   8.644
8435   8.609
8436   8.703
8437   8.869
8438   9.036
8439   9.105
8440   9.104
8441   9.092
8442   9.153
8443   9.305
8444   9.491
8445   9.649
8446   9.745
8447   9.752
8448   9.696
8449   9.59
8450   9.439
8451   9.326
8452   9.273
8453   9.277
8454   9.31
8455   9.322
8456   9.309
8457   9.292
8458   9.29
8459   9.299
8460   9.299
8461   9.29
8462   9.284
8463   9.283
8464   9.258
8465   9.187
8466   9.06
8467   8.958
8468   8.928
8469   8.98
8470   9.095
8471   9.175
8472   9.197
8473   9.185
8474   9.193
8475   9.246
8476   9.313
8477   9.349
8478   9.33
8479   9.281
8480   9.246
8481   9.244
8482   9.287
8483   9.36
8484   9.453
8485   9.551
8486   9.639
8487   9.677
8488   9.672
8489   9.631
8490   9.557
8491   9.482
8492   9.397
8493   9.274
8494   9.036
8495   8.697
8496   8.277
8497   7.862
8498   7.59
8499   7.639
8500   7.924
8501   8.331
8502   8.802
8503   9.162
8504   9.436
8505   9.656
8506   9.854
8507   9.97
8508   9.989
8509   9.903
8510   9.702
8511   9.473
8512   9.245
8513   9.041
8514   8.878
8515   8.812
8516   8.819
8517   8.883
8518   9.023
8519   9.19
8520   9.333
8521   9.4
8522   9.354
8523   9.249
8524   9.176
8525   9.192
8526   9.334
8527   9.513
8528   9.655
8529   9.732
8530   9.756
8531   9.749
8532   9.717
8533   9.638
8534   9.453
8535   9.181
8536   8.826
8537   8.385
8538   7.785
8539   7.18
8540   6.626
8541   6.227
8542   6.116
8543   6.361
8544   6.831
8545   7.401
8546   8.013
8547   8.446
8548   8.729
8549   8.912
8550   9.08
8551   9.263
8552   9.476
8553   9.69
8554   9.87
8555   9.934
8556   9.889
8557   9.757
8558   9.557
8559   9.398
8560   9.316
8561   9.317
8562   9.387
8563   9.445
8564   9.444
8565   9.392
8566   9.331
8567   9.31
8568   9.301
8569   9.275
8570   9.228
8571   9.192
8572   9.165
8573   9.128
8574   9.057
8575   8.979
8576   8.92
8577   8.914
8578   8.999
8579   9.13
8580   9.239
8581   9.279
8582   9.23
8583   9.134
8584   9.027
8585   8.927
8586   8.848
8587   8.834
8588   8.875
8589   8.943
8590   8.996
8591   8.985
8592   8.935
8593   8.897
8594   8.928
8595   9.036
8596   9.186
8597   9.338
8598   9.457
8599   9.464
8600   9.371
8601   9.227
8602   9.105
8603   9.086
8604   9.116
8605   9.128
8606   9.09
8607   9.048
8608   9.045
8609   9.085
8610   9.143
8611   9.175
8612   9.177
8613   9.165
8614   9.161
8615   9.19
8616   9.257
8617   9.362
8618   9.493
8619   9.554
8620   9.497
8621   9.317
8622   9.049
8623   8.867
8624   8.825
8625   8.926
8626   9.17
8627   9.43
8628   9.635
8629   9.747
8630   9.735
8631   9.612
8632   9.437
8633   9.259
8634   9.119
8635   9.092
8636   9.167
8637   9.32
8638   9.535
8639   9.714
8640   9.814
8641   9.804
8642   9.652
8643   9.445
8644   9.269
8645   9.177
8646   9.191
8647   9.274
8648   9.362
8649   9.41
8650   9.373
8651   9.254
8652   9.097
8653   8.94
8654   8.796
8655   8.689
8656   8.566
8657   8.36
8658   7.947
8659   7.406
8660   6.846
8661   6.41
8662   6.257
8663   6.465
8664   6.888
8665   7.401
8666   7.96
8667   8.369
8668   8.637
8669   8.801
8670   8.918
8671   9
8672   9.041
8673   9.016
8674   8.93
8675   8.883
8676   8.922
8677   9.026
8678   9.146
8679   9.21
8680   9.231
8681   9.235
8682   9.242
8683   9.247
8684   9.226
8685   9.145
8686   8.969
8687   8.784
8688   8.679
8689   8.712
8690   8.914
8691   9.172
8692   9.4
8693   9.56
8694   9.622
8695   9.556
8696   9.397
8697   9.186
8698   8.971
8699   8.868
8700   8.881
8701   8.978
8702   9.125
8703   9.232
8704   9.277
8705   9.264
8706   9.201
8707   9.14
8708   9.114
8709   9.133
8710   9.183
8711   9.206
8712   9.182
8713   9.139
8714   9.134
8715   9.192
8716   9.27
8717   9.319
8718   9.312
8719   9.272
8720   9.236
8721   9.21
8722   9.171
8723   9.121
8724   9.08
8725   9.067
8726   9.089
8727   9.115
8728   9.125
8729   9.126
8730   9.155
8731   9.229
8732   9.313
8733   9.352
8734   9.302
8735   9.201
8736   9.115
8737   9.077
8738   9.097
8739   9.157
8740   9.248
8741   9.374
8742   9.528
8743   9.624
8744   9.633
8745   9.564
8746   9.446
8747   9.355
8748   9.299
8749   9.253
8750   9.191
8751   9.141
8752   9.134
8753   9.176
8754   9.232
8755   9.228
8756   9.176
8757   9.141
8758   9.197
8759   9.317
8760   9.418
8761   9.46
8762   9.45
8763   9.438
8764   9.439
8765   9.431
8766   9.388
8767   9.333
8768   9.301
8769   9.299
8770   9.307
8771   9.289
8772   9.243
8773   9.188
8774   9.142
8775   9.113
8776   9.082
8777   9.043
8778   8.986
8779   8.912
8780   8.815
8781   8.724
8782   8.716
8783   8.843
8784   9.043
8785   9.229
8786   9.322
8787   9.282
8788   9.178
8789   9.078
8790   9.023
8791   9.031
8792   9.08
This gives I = 0.01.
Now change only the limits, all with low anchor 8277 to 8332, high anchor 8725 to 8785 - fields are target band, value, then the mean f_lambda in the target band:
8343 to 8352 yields 0.07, 9.2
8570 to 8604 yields 0.04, 9.09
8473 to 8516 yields 0.05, 9.17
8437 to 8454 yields 0.03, 9.36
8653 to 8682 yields 0.13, 8.33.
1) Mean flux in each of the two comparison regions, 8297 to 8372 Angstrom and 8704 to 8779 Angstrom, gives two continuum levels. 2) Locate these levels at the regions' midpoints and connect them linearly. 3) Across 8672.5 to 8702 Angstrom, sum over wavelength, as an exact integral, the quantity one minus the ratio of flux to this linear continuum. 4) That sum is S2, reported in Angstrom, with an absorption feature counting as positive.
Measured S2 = 0.57 Angstrom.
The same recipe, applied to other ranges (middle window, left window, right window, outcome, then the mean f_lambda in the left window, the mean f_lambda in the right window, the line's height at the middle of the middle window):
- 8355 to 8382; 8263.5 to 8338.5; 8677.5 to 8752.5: 0.81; 9.79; 9.2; 9.7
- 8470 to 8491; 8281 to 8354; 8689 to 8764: 0.31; 9.7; 9.24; 9.52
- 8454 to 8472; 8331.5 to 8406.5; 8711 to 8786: 0.31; 9.4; 9.22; 9.36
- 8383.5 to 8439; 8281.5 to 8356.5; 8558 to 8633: 0.98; 9.69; 9.2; 9.52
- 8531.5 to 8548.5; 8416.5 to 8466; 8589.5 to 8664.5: 2.27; 9.33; 9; 9.16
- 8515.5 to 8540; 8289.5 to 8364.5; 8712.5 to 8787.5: 0.87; 9.62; 9.22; 9.43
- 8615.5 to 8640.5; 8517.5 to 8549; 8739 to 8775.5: -1.27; 8.6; 9.32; 8.91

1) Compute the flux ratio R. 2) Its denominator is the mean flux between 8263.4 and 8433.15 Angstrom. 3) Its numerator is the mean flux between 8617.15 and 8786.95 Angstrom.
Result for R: 0.9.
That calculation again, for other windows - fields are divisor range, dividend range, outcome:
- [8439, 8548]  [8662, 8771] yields 1.01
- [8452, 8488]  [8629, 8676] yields 0.94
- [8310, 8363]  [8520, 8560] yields 0.92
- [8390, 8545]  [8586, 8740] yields 0.99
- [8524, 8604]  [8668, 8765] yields 1.02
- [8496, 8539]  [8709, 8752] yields 1.02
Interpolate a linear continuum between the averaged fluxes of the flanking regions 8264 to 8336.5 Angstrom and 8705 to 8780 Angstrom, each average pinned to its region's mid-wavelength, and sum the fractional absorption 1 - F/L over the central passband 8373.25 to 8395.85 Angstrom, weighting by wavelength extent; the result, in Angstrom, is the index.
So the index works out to 1.14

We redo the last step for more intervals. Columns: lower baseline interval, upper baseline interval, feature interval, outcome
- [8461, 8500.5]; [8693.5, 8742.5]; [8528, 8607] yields 1.5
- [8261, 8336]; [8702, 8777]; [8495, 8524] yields 1.5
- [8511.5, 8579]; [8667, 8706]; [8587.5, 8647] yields -1.5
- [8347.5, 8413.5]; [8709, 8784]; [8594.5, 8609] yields 0.1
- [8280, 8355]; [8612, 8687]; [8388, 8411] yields 0.2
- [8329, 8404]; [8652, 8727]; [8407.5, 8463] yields -0.3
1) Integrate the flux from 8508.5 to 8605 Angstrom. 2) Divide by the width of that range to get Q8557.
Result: 9.02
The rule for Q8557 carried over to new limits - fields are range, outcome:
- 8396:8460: 9.39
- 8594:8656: 9.26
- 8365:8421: 9.4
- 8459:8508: 9.15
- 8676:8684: 9.18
